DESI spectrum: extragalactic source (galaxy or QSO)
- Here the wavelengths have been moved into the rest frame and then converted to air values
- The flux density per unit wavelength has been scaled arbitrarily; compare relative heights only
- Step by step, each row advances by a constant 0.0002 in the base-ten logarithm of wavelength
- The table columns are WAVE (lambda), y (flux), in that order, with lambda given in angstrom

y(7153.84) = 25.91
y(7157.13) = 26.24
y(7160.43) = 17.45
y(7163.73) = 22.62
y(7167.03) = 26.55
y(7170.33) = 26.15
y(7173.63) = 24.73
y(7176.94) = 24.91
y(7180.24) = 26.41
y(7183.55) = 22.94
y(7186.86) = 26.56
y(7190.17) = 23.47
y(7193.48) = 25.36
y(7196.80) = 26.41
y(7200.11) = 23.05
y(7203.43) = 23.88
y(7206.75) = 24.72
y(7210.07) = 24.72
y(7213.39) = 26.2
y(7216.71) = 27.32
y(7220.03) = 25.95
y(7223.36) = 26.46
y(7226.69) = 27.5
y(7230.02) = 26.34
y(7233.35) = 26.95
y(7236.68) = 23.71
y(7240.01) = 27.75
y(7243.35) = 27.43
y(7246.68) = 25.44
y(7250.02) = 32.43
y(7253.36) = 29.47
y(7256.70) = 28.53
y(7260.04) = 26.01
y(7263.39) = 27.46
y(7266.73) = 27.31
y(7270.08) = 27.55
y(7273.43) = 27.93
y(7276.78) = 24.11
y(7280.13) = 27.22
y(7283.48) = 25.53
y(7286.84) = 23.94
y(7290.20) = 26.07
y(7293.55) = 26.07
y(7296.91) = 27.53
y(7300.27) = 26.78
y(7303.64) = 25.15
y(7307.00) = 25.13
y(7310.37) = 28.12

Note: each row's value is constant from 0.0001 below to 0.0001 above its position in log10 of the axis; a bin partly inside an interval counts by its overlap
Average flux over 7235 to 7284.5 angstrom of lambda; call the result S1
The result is 27.2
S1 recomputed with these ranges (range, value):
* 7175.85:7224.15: 25.2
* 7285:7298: 25.8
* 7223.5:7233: 26.8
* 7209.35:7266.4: 27.1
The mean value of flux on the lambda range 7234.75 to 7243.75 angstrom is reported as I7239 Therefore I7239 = 26.2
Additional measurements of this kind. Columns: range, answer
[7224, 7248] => 26.5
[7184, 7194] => 24.8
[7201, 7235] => 25.9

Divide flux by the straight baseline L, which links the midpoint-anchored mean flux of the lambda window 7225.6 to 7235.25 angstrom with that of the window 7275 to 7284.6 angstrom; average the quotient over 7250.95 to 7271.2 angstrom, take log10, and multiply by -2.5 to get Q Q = -0.07 mag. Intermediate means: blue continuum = 26.8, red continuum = 25.7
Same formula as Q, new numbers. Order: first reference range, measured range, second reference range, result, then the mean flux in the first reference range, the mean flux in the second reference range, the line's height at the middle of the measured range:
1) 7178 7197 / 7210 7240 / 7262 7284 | -0.02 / 25.1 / 26.8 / 25.8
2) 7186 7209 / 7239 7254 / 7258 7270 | -0.08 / 24.7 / 27.1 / 26.4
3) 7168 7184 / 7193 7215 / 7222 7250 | 0.05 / 25.3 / 26.8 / 26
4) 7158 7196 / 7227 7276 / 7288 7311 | -0.08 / 24.4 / 26.3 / 25.5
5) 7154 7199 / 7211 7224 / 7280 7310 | -0.06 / 24.6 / 26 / 25.1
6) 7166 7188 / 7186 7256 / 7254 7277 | 0.00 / 25.4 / 27.3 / 26.3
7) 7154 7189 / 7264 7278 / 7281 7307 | -0.05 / 24.5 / 25.9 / 25.6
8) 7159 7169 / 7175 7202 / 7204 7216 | -0.04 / 22.4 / 25.3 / 23.9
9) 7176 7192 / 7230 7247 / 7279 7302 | -0.03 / 24.9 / 26.1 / 25.5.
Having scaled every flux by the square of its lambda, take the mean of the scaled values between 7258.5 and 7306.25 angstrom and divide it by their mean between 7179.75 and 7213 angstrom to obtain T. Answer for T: 1.09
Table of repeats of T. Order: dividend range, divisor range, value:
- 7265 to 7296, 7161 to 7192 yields 1.09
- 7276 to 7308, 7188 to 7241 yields 1.03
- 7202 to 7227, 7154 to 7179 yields 1.08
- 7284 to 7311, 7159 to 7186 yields 1.12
